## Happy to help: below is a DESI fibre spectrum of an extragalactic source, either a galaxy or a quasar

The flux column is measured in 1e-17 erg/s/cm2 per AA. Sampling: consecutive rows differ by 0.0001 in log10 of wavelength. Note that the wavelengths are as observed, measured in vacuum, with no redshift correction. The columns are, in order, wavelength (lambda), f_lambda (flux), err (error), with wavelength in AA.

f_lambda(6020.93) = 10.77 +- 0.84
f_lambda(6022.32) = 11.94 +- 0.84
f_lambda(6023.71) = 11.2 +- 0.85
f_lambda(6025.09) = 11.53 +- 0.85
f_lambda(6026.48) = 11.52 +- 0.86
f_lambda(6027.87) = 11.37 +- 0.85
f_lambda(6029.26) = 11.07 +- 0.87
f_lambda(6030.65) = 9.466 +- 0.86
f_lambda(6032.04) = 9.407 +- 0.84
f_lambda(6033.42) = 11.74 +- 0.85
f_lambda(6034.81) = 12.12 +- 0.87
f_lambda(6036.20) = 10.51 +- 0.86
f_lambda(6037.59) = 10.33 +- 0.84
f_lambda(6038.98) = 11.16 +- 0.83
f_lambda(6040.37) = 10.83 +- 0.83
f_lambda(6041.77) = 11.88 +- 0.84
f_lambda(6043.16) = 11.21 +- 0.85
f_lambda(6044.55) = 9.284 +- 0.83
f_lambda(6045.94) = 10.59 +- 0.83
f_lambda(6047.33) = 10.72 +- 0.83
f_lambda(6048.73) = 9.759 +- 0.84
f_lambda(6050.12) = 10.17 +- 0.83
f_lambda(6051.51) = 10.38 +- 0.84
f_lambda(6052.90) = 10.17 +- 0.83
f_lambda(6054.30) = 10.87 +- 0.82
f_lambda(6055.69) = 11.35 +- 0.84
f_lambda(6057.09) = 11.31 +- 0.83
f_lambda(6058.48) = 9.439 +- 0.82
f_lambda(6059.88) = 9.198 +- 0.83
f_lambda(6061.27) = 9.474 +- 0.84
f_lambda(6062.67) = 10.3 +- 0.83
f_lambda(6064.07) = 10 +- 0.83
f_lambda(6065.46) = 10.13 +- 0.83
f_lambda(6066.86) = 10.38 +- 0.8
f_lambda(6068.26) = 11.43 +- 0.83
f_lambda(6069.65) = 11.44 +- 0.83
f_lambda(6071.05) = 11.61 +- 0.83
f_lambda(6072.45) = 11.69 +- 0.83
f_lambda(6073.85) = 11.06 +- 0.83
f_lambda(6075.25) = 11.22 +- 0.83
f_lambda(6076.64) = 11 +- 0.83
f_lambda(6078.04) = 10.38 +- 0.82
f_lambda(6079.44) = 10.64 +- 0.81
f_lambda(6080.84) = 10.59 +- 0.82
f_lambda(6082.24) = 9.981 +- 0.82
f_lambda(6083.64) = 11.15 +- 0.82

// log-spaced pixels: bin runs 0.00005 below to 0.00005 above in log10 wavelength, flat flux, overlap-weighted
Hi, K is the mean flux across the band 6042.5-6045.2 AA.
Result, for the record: 10.3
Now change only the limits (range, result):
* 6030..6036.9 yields 10.7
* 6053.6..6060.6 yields 10.4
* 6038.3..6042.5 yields 11.3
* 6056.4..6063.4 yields 9.94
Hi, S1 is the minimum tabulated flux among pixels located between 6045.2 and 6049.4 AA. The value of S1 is 9.759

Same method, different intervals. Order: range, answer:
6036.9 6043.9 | 10.33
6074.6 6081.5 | 10.38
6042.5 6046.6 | 9.284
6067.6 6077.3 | 11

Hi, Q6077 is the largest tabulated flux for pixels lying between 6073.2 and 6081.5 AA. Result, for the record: 11.22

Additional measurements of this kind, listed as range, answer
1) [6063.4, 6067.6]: 10.38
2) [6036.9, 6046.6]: 11.88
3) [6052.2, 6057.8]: 11.35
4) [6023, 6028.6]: 11.53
